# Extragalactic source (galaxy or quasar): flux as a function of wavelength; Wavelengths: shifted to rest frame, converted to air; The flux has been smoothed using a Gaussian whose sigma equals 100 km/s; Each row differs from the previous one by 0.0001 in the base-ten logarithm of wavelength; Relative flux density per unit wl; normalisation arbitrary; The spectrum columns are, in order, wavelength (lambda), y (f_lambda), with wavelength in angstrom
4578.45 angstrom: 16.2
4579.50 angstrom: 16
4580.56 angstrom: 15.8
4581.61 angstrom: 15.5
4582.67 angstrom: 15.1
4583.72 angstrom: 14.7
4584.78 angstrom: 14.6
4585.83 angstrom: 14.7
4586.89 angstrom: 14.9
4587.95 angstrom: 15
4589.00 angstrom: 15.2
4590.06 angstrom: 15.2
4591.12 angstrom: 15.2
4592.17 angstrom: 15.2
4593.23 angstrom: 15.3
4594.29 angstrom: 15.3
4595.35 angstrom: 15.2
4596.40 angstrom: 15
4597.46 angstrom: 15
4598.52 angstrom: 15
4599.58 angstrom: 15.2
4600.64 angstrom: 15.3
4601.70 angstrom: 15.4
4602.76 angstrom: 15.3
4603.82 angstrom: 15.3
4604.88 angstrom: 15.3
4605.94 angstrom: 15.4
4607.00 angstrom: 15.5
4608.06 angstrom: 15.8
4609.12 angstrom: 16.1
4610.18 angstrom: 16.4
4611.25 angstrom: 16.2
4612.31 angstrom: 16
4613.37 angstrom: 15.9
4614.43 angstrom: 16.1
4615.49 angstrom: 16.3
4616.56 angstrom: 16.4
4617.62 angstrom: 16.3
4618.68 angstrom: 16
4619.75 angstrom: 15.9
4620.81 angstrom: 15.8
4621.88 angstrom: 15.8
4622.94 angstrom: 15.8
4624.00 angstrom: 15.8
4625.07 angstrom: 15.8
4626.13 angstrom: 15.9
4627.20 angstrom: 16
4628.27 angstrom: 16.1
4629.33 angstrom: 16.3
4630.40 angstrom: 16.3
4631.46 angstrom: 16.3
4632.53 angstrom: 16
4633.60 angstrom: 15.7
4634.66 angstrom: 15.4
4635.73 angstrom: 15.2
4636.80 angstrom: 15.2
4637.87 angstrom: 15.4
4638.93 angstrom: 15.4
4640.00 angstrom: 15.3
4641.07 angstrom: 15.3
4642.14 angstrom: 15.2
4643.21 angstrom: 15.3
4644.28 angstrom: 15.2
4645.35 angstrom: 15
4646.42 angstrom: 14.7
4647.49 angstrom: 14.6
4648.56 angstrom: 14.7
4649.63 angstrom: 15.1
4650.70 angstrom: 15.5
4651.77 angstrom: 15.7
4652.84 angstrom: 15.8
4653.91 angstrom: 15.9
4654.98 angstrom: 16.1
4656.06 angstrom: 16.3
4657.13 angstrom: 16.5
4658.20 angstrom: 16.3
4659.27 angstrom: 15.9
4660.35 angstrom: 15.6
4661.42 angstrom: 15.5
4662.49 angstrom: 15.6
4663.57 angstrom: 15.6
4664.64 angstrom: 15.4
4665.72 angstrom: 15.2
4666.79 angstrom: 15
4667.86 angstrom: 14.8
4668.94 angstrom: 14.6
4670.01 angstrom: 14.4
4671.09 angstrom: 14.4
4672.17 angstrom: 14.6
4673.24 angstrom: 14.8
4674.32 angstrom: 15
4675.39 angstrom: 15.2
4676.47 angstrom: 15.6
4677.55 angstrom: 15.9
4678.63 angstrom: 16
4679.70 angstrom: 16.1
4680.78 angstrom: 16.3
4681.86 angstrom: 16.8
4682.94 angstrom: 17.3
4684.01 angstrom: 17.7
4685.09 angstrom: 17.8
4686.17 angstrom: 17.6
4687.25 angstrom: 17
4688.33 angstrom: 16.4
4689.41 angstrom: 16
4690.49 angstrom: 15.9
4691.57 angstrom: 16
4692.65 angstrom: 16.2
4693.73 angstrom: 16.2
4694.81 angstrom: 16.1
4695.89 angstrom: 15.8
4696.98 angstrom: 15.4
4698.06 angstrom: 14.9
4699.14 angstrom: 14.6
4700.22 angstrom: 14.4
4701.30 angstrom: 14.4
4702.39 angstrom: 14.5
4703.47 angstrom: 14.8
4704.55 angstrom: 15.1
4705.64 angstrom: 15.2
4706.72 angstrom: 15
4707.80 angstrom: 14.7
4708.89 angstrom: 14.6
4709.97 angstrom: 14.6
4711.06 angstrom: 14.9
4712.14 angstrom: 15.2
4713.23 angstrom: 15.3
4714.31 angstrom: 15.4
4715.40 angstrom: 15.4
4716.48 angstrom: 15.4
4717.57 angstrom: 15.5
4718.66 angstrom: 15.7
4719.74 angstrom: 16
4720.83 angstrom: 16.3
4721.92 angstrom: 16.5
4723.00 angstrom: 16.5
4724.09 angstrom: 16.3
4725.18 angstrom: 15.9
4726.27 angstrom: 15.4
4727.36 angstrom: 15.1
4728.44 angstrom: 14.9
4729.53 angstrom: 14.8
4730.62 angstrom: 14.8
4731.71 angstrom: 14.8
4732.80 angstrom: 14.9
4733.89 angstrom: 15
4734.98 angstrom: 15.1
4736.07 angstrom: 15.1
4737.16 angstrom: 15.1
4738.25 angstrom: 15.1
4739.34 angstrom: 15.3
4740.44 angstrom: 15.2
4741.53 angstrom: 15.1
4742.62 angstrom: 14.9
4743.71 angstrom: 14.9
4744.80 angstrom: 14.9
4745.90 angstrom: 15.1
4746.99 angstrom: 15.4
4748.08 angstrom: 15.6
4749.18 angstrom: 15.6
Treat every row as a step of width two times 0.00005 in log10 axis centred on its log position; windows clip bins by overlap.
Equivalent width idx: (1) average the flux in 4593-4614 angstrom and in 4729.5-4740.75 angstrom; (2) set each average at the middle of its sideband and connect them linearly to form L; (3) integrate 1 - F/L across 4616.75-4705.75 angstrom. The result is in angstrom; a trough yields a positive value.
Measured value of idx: -2.1 angstrom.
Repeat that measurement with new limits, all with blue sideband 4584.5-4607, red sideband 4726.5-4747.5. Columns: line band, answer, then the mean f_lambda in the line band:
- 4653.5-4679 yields -0.5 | 15.4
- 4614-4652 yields -1.3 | 15.6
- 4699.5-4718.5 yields 0.1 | 15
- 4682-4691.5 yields -1.2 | 16.9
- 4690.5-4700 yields -0.3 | 15.6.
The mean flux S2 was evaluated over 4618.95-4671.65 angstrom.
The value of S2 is 15.5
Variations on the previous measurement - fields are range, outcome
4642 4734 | 15.5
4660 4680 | 15.2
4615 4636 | 16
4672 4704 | 15.9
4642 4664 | 15.5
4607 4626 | 16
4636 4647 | 15.2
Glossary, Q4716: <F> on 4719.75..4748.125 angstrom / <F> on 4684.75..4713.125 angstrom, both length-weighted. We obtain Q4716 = 1.0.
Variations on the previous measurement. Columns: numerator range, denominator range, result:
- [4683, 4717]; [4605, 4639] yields 0.98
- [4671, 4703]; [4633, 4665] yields 1.02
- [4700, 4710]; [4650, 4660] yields 0.92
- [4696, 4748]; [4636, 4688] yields 0.97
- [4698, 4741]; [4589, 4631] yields 0.97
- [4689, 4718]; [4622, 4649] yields 0.98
